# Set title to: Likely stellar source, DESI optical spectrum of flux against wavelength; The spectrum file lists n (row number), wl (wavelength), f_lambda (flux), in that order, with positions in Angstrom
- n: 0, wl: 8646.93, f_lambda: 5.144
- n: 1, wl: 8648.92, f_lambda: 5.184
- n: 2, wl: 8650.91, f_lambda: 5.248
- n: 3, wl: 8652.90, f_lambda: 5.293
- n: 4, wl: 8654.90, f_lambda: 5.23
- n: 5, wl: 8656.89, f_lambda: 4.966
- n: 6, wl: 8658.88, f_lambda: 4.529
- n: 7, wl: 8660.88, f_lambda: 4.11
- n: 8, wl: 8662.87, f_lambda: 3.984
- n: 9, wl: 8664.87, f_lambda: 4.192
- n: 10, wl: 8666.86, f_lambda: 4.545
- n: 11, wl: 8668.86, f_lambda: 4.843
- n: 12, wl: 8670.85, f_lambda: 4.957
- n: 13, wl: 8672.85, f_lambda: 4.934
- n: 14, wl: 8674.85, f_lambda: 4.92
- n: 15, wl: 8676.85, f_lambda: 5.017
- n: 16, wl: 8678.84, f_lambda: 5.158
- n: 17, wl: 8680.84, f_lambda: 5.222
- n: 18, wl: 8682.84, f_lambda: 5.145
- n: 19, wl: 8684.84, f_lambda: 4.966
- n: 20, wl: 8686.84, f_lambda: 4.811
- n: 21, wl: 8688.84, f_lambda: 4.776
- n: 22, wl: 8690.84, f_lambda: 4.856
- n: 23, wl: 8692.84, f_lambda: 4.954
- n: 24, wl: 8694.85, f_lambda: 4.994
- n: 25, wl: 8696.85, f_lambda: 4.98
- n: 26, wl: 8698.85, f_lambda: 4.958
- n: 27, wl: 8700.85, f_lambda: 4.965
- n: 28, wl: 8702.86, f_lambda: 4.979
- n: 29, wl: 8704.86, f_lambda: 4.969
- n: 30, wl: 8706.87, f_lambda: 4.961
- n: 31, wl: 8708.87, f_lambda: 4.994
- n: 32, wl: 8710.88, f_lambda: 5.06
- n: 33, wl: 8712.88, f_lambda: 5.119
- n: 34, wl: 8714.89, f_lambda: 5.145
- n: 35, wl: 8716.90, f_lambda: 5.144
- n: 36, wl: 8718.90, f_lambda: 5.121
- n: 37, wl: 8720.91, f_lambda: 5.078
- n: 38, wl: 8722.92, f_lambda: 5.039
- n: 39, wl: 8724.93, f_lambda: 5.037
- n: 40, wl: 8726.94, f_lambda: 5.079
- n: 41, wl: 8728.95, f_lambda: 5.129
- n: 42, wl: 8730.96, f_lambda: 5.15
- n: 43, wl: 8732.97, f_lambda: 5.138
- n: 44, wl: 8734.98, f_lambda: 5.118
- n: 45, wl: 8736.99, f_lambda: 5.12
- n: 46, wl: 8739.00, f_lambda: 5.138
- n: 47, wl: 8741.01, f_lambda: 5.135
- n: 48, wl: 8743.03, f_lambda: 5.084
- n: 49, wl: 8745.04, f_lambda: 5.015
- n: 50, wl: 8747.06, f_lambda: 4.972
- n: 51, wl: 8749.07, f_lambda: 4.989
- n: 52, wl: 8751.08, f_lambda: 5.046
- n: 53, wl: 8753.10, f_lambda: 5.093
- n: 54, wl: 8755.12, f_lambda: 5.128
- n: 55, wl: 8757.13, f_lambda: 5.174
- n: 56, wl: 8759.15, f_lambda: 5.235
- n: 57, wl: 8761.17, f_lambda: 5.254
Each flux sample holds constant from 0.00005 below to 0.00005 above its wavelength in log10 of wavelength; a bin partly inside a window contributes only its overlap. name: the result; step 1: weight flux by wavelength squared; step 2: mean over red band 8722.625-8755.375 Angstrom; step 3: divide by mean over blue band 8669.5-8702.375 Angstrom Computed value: 1.03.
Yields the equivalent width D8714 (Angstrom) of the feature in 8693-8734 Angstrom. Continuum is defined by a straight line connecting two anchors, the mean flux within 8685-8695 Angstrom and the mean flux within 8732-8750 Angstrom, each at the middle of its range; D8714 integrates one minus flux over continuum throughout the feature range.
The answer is -0.7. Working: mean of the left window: 4.87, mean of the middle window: 5.05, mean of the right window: 5.08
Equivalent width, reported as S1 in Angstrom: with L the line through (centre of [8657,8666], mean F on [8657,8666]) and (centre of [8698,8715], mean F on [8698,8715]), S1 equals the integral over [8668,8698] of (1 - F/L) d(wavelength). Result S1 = -2.2 Angstrom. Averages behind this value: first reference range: 4.29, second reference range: 5.01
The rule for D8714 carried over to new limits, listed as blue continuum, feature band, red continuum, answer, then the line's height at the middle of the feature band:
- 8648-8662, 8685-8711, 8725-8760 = 0.38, 5.01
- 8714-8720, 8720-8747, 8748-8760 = 0.17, 5.13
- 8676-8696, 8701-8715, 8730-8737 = 0.10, 5.06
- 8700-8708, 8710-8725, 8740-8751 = -0.32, 4.99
